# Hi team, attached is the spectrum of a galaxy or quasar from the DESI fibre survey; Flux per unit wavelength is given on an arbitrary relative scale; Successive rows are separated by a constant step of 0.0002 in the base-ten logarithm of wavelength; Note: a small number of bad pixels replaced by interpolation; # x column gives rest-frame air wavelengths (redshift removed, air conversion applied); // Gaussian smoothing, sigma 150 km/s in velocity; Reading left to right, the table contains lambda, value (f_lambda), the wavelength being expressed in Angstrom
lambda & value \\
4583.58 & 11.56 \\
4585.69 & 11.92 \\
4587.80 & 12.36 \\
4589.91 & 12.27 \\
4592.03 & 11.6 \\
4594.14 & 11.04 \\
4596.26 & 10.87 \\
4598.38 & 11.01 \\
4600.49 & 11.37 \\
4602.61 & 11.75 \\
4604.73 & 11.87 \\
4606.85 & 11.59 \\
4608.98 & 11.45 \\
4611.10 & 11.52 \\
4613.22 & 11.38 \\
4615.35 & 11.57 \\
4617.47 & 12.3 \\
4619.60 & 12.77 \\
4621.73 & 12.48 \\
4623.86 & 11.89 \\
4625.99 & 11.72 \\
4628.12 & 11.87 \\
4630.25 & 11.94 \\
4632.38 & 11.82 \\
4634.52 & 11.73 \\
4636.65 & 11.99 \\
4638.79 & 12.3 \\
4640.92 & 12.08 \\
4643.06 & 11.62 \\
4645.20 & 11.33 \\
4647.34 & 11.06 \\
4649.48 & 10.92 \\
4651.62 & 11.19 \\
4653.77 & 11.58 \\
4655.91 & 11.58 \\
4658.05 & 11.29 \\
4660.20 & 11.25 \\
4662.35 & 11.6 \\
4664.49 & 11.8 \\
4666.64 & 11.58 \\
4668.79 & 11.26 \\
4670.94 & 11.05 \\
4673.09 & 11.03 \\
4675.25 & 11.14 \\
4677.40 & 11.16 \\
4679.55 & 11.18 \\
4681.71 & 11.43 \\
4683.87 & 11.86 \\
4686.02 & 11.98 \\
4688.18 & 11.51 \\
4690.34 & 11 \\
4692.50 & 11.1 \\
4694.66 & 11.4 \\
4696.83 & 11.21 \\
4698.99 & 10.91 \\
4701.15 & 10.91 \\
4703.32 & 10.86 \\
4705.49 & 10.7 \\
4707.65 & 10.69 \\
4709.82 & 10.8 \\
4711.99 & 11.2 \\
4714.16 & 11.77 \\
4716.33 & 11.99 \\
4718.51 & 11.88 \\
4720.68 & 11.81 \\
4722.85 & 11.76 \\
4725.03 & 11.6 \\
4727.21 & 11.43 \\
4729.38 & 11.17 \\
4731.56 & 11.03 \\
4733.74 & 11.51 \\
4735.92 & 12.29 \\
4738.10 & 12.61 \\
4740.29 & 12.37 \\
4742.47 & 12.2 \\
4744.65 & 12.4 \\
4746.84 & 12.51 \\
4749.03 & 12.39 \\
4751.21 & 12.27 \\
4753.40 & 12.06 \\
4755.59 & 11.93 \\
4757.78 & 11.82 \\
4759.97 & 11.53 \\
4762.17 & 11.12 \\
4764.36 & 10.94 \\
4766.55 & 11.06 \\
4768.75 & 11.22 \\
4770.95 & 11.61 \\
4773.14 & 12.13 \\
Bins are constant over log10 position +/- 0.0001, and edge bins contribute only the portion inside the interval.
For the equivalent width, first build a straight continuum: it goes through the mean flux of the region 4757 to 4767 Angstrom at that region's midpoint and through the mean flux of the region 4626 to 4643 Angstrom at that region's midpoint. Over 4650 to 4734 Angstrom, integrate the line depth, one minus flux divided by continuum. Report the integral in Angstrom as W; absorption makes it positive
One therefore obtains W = 2.2 Angstrom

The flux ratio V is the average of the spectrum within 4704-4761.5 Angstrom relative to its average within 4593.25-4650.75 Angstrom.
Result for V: 1.01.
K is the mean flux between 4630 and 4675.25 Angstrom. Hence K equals 11.5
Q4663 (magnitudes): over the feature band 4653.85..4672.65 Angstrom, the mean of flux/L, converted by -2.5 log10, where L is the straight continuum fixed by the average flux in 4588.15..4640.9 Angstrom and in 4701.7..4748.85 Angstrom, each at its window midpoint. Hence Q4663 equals 0.03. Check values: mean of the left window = 11.8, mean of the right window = 11.7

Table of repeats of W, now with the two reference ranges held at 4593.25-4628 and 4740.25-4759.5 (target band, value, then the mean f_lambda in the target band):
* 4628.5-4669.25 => 0.8 Angstrom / 11.6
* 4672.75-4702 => 1.7 Angstrom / 11.3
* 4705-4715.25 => 0.8 Angstrom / 11.1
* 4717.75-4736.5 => 0.8 Angstrom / 11.6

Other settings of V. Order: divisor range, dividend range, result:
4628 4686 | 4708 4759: 1.03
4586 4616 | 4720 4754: 1.04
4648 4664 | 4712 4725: 1.04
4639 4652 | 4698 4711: 0.95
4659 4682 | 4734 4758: 1.08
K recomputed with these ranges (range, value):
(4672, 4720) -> 11.3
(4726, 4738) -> 11.6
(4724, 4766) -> 11.8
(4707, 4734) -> 11.4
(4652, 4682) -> 11.3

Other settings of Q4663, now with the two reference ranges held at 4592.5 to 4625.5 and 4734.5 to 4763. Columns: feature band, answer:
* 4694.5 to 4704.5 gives 0.09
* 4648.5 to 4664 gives 0.04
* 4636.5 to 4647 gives 0.00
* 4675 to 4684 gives 0.05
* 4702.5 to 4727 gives 0.06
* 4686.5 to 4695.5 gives 0.06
